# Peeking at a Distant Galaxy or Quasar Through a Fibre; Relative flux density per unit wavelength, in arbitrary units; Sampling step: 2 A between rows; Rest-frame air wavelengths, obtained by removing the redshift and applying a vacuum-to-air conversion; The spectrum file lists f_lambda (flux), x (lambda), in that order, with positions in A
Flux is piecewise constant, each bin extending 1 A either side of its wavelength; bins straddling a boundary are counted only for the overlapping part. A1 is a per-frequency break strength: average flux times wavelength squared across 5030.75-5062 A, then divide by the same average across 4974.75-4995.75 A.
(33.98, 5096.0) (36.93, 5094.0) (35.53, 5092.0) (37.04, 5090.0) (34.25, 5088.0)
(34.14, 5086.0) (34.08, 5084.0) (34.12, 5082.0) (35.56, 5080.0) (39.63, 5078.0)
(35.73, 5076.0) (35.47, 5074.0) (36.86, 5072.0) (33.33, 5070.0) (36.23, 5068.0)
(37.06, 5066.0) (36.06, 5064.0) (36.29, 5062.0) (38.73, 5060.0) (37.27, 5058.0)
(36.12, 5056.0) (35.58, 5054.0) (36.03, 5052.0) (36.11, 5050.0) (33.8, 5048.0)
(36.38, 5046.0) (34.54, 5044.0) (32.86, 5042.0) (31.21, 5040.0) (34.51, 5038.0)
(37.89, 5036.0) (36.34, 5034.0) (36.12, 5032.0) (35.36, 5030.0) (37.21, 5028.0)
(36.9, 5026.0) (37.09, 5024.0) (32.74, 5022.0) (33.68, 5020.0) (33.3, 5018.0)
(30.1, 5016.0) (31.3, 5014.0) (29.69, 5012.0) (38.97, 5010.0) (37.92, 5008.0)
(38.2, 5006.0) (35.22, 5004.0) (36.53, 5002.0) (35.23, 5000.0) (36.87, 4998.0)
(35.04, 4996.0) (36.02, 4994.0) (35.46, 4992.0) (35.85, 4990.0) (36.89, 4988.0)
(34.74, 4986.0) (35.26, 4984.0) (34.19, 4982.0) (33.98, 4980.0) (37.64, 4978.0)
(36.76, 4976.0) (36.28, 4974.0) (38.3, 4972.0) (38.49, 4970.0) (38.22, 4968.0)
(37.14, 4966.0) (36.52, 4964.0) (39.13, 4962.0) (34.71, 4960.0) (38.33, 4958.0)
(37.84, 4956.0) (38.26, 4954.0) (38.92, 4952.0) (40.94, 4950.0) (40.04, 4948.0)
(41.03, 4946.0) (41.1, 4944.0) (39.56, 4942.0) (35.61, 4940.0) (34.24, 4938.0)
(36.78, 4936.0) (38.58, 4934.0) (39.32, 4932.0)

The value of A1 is 1.02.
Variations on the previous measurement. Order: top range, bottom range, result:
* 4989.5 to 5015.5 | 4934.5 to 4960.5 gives 0.95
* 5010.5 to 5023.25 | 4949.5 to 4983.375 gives 0.88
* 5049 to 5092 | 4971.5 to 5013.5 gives 1.03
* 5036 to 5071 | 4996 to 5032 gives 1.03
